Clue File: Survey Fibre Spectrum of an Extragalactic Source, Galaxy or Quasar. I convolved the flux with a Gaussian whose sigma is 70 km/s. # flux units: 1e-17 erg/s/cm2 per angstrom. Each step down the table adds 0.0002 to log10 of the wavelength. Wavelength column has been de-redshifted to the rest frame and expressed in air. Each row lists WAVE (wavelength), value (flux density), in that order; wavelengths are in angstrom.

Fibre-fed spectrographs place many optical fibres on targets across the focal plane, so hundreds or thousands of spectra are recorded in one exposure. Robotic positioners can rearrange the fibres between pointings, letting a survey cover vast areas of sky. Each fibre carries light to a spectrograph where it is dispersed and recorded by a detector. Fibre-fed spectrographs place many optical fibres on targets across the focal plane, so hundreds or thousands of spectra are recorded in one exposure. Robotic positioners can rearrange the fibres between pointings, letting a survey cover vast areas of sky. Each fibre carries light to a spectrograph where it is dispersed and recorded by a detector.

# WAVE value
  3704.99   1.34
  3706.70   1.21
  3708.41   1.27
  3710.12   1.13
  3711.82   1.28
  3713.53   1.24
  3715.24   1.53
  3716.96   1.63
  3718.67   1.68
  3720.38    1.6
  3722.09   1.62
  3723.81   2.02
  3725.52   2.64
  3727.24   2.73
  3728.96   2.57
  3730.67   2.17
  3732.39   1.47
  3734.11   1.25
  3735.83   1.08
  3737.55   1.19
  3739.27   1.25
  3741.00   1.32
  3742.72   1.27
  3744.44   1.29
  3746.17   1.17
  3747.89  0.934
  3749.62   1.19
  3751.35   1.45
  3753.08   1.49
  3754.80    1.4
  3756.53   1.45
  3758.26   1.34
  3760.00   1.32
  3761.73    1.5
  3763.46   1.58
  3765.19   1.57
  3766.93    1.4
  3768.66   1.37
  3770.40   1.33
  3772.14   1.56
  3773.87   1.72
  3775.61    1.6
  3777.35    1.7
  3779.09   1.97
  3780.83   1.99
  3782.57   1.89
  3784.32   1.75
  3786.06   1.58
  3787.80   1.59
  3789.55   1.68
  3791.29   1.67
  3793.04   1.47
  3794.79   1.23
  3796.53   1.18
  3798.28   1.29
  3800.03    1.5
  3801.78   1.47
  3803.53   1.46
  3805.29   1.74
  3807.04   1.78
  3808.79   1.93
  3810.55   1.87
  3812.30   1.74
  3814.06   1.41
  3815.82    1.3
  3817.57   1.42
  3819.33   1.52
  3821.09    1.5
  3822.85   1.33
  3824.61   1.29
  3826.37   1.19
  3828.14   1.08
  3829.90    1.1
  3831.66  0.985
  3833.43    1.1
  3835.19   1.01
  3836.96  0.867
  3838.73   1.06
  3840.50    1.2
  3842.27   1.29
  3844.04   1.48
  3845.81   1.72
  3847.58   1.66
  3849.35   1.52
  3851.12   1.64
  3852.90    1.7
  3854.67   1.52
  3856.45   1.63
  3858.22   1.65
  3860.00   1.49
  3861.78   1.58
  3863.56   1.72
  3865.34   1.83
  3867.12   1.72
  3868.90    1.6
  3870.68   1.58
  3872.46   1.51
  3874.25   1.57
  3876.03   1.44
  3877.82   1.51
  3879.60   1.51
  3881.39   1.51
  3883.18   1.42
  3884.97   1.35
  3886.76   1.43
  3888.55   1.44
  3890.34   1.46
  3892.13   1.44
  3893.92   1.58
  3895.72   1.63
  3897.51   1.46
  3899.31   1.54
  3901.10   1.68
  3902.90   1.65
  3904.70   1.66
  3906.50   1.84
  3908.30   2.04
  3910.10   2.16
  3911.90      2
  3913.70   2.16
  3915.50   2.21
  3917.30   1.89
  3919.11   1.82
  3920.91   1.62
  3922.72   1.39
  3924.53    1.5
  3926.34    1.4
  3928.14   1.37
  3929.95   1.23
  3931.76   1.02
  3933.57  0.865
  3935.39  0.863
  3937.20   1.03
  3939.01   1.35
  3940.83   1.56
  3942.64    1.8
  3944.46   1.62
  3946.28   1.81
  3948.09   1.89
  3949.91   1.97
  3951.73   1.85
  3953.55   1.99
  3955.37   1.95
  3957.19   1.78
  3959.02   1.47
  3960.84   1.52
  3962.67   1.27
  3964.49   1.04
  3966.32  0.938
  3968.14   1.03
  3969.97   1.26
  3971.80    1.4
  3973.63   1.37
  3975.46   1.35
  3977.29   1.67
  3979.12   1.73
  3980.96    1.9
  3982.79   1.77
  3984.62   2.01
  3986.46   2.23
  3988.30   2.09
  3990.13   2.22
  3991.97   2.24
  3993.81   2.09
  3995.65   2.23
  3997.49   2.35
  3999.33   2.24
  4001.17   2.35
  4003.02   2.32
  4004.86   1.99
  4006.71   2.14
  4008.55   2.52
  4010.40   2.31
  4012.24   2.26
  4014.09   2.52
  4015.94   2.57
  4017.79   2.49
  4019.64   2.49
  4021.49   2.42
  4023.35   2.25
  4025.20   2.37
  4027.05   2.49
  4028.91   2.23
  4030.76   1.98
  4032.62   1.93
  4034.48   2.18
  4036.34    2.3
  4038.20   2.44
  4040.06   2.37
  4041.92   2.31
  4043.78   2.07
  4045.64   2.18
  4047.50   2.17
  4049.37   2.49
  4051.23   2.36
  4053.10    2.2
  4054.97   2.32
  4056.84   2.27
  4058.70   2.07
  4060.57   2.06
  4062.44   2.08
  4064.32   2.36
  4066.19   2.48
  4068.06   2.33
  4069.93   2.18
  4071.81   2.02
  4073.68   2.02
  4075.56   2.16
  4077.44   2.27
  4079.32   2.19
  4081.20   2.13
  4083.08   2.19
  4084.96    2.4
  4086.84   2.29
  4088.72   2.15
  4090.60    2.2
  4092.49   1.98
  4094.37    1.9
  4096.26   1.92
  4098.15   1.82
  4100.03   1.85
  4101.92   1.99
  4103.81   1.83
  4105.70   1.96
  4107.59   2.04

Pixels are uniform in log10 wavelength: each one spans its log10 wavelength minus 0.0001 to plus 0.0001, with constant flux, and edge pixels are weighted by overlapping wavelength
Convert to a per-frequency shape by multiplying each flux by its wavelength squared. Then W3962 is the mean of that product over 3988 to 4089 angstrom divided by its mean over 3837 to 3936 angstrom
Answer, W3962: 1.57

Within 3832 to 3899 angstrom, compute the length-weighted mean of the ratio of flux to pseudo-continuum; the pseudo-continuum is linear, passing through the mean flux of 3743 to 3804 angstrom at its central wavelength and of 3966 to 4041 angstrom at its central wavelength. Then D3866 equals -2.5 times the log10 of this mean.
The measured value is 0.17 mag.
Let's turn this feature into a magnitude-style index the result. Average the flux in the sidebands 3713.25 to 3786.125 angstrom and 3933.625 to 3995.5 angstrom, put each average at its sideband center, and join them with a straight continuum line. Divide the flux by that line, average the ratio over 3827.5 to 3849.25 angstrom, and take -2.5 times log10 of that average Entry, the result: 0.29 mag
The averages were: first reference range 1.58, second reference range 1.64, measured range 1.23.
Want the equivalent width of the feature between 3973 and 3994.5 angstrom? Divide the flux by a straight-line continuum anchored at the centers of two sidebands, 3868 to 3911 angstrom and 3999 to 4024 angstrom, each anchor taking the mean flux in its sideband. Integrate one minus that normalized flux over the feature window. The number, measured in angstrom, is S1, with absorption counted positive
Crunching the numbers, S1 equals 2.8 angstrom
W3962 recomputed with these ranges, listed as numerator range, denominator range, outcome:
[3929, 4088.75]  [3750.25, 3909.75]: 1.44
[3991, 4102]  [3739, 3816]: 1.69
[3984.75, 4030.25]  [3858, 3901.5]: 1.59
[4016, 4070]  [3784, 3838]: 1.81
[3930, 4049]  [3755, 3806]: 1.38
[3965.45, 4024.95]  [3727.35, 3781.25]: 1.54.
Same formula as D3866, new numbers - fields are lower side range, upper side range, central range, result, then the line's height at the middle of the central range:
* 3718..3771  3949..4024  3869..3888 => 0.18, 1.76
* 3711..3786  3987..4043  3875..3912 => 0.22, 1.96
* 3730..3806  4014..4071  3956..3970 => 0.49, 2.05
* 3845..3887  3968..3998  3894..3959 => 0.04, 1.71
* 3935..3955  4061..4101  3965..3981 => 0.26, 1.74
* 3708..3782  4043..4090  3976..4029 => -0.07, 2.08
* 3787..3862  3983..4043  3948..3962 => 0.13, 2.02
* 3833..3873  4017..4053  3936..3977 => 0.27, 1.94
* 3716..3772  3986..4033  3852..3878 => 0.17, 1.88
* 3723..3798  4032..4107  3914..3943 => 0.29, 1.89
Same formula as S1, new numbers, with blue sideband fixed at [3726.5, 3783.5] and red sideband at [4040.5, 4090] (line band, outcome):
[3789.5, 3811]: 1.1 angstrom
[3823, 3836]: 4.4 angstrom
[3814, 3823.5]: 1.5 angstrom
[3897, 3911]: 0.8 angstrom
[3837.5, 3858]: 2.9 angstrom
